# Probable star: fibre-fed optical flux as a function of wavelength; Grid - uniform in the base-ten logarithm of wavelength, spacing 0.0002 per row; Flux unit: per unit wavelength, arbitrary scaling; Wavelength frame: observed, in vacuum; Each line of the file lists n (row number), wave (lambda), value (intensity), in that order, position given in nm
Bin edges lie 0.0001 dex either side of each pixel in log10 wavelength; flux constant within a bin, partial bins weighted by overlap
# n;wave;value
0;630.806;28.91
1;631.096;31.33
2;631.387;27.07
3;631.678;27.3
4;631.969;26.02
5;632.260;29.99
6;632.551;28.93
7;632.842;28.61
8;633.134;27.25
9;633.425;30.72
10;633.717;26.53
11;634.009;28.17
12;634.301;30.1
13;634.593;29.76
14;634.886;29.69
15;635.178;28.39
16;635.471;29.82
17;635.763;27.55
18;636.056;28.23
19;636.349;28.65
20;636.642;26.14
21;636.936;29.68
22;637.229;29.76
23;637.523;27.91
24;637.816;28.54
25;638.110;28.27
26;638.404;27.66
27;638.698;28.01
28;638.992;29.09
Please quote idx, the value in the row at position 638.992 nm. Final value 29.09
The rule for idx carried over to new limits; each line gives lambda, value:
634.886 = 29.69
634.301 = 30.1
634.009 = 28.17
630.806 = 28.91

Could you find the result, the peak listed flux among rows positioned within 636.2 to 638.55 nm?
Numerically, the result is 29.76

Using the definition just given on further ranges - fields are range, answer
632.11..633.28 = 29.99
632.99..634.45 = 30.72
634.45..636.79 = 29.82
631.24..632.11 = 27.3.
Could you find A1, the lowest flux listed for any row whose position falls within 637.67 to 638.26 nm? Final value 28.27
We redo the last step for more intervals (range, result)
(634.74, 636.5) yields 27.55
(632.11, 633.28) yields 27.25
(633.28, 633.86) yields 26.53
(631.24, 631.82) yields 27.07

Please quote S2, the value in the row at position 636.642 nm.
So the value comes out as 26.14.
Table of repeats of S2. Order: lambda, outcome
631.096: 31.33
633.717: 26.53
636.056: 28.23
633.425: 30.72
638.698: 28.01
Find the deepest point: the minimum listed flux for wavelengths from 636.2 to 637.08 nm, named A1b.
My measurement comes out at 26.14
